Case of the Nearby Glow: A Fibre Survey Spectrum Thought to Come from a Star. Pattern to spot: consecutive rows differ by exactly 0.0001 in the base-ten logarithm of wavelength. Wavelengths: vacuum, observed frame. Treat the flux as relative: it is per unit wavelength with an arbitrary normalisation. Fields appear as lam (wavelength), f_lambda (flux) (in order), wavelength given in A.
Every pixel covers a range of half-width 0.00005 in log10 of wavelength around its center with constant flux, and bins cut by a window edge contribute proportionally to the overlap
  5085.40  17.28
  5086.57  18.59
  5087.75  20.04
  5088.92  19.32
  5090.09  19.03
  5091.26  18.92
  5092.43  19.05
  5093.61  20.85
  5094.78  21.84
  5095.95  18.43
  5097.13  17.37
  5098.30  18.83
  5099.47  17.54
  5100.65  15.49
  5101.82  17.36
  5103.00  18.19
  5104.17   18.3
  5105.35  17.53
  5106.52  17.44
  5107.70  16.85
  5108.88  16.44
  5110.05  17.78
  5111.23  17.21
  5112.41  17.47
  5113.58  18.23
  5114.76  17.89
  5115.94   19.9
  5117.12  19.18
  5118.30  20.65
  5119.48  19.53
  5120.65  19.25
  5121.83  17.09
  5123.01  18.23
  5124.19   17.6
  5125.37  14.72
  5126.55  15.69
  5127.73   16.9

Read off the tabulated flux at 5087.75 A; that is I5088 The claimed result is 20.04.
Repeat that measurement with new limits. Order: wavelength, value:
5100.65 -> 15.49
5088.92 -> 19.32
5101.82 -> 17.36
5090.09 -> 19.03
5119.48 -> 19.53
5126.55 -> 15.69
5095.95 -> 18.43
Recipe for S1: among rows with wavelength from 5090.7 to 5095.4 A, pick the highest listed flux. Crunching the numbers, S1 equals 21.84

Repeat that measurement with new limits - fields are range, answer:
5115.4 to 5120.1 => 20.65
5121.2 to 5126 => 18.23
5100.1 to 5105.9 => 18.3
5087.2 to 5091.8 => 20.04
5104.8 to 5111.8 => 17.78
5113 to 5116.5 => 19.9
